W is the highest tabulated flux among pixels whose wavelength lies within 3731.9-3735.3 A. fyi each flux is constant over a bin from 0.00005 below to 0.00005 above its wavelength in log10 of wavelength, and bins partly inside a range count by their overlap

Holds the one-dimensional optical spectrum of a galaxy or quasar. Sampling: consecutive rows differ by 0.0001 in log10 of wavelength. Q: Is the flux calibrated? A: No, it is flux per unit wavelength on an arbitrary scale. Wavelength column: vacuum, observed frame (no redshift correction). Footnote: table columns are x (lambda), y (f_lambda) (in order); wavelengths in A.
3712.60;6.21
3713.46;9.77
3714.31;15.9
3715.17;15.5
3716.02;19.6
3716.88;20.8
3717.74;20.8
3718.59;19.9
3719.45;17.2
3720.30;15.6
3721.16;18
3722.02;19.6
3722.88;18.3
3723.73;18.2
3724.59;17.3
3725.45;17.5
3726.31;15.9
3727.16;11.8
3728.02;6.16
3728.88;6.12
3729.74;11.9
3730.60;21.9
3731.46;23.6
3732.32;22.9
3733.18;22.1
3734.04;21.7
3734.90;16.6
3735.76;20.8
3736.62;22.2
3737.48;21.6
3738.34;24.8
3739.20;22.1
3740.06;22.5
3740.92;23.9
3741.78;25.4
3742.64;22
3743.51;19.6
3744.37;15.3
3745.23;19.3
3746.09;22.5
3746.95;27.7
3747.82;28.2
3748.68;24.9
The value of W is 22.9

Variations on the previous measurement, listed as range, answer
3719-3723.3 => 19.6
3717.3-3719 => 20.8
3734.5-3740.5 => 24.8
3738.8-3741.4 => 23.9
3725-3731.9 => 23.6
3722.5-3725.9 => 18.3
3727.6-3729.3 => 6.16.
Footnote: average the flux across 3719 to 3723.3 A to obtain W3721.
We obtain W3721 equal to 17.7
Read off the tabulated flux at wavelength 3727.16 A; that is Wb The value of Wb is 11.8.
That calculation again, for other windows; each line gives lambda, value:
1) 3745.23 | 19.3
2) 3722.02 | 19.6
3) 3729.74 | 11.9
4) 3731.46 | 23.6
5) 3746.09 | 22.5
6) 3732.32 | 22.9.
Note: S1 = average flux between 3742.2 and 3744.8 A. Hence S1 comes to 19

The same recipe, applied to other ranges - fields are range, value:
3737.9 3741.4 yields 23.4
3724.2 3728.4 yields 13.8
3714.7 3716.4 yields 17.5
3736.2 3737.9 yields 21.9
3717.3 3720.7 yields 18.4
